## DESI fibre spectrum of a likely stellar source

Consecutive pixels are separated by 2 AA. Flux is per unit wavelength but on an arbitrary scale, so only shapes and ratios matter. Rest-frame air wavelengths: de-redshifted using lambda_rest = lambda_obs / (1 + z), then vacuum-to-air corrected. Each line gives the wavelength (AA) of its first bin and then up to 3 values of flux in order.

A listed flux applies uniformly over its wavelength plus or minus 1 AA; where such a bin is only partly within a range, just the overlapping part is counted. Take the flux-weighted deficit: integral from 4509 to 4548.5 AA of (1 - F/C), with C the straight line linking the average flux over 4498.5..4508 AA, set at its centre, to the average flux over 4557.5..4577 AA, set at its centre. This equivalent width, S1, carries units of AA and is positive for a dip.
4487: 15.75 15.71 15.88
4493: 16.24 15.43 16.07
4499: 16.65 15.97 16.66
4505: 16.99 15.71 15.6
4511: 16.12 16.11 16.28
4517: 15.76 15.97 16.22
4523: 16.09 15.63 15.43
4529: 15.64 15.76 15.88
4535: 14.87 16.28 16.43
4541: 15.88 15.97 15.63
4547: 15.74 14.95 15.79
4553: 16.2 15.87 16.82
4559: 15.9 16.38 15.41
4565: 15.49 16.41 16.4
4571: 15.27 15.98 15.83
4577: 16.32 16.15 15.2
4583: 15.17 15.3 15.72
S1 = 0.8 AA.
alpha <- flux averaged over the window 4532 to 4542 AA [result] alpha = 15.9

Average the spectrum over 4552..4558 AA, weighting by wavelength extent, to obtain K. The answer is 16.3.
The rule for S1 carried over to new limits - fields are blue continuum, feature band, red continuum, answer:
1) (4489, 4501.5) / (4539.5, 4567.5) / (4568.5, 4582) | 0.0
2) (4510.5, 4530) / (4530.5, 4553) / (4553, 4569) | 0.3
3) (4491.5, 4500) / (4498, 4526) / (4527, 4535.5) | -0.5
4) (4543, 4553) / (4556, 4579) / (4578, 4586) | -0.7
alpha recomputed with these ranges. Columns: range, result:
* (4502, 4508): 16.5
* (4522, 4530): 15.7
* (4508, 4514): 15.9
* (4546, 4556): 15.7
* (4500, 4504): 16.3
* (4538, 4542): 16.2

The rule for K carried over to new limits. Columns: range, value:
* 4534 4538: 15.6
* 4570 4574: 15.6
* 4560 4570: 16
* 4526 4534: 15.7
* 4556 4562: 16.4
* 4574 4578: 16.1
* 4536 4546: 16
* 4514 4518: 16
